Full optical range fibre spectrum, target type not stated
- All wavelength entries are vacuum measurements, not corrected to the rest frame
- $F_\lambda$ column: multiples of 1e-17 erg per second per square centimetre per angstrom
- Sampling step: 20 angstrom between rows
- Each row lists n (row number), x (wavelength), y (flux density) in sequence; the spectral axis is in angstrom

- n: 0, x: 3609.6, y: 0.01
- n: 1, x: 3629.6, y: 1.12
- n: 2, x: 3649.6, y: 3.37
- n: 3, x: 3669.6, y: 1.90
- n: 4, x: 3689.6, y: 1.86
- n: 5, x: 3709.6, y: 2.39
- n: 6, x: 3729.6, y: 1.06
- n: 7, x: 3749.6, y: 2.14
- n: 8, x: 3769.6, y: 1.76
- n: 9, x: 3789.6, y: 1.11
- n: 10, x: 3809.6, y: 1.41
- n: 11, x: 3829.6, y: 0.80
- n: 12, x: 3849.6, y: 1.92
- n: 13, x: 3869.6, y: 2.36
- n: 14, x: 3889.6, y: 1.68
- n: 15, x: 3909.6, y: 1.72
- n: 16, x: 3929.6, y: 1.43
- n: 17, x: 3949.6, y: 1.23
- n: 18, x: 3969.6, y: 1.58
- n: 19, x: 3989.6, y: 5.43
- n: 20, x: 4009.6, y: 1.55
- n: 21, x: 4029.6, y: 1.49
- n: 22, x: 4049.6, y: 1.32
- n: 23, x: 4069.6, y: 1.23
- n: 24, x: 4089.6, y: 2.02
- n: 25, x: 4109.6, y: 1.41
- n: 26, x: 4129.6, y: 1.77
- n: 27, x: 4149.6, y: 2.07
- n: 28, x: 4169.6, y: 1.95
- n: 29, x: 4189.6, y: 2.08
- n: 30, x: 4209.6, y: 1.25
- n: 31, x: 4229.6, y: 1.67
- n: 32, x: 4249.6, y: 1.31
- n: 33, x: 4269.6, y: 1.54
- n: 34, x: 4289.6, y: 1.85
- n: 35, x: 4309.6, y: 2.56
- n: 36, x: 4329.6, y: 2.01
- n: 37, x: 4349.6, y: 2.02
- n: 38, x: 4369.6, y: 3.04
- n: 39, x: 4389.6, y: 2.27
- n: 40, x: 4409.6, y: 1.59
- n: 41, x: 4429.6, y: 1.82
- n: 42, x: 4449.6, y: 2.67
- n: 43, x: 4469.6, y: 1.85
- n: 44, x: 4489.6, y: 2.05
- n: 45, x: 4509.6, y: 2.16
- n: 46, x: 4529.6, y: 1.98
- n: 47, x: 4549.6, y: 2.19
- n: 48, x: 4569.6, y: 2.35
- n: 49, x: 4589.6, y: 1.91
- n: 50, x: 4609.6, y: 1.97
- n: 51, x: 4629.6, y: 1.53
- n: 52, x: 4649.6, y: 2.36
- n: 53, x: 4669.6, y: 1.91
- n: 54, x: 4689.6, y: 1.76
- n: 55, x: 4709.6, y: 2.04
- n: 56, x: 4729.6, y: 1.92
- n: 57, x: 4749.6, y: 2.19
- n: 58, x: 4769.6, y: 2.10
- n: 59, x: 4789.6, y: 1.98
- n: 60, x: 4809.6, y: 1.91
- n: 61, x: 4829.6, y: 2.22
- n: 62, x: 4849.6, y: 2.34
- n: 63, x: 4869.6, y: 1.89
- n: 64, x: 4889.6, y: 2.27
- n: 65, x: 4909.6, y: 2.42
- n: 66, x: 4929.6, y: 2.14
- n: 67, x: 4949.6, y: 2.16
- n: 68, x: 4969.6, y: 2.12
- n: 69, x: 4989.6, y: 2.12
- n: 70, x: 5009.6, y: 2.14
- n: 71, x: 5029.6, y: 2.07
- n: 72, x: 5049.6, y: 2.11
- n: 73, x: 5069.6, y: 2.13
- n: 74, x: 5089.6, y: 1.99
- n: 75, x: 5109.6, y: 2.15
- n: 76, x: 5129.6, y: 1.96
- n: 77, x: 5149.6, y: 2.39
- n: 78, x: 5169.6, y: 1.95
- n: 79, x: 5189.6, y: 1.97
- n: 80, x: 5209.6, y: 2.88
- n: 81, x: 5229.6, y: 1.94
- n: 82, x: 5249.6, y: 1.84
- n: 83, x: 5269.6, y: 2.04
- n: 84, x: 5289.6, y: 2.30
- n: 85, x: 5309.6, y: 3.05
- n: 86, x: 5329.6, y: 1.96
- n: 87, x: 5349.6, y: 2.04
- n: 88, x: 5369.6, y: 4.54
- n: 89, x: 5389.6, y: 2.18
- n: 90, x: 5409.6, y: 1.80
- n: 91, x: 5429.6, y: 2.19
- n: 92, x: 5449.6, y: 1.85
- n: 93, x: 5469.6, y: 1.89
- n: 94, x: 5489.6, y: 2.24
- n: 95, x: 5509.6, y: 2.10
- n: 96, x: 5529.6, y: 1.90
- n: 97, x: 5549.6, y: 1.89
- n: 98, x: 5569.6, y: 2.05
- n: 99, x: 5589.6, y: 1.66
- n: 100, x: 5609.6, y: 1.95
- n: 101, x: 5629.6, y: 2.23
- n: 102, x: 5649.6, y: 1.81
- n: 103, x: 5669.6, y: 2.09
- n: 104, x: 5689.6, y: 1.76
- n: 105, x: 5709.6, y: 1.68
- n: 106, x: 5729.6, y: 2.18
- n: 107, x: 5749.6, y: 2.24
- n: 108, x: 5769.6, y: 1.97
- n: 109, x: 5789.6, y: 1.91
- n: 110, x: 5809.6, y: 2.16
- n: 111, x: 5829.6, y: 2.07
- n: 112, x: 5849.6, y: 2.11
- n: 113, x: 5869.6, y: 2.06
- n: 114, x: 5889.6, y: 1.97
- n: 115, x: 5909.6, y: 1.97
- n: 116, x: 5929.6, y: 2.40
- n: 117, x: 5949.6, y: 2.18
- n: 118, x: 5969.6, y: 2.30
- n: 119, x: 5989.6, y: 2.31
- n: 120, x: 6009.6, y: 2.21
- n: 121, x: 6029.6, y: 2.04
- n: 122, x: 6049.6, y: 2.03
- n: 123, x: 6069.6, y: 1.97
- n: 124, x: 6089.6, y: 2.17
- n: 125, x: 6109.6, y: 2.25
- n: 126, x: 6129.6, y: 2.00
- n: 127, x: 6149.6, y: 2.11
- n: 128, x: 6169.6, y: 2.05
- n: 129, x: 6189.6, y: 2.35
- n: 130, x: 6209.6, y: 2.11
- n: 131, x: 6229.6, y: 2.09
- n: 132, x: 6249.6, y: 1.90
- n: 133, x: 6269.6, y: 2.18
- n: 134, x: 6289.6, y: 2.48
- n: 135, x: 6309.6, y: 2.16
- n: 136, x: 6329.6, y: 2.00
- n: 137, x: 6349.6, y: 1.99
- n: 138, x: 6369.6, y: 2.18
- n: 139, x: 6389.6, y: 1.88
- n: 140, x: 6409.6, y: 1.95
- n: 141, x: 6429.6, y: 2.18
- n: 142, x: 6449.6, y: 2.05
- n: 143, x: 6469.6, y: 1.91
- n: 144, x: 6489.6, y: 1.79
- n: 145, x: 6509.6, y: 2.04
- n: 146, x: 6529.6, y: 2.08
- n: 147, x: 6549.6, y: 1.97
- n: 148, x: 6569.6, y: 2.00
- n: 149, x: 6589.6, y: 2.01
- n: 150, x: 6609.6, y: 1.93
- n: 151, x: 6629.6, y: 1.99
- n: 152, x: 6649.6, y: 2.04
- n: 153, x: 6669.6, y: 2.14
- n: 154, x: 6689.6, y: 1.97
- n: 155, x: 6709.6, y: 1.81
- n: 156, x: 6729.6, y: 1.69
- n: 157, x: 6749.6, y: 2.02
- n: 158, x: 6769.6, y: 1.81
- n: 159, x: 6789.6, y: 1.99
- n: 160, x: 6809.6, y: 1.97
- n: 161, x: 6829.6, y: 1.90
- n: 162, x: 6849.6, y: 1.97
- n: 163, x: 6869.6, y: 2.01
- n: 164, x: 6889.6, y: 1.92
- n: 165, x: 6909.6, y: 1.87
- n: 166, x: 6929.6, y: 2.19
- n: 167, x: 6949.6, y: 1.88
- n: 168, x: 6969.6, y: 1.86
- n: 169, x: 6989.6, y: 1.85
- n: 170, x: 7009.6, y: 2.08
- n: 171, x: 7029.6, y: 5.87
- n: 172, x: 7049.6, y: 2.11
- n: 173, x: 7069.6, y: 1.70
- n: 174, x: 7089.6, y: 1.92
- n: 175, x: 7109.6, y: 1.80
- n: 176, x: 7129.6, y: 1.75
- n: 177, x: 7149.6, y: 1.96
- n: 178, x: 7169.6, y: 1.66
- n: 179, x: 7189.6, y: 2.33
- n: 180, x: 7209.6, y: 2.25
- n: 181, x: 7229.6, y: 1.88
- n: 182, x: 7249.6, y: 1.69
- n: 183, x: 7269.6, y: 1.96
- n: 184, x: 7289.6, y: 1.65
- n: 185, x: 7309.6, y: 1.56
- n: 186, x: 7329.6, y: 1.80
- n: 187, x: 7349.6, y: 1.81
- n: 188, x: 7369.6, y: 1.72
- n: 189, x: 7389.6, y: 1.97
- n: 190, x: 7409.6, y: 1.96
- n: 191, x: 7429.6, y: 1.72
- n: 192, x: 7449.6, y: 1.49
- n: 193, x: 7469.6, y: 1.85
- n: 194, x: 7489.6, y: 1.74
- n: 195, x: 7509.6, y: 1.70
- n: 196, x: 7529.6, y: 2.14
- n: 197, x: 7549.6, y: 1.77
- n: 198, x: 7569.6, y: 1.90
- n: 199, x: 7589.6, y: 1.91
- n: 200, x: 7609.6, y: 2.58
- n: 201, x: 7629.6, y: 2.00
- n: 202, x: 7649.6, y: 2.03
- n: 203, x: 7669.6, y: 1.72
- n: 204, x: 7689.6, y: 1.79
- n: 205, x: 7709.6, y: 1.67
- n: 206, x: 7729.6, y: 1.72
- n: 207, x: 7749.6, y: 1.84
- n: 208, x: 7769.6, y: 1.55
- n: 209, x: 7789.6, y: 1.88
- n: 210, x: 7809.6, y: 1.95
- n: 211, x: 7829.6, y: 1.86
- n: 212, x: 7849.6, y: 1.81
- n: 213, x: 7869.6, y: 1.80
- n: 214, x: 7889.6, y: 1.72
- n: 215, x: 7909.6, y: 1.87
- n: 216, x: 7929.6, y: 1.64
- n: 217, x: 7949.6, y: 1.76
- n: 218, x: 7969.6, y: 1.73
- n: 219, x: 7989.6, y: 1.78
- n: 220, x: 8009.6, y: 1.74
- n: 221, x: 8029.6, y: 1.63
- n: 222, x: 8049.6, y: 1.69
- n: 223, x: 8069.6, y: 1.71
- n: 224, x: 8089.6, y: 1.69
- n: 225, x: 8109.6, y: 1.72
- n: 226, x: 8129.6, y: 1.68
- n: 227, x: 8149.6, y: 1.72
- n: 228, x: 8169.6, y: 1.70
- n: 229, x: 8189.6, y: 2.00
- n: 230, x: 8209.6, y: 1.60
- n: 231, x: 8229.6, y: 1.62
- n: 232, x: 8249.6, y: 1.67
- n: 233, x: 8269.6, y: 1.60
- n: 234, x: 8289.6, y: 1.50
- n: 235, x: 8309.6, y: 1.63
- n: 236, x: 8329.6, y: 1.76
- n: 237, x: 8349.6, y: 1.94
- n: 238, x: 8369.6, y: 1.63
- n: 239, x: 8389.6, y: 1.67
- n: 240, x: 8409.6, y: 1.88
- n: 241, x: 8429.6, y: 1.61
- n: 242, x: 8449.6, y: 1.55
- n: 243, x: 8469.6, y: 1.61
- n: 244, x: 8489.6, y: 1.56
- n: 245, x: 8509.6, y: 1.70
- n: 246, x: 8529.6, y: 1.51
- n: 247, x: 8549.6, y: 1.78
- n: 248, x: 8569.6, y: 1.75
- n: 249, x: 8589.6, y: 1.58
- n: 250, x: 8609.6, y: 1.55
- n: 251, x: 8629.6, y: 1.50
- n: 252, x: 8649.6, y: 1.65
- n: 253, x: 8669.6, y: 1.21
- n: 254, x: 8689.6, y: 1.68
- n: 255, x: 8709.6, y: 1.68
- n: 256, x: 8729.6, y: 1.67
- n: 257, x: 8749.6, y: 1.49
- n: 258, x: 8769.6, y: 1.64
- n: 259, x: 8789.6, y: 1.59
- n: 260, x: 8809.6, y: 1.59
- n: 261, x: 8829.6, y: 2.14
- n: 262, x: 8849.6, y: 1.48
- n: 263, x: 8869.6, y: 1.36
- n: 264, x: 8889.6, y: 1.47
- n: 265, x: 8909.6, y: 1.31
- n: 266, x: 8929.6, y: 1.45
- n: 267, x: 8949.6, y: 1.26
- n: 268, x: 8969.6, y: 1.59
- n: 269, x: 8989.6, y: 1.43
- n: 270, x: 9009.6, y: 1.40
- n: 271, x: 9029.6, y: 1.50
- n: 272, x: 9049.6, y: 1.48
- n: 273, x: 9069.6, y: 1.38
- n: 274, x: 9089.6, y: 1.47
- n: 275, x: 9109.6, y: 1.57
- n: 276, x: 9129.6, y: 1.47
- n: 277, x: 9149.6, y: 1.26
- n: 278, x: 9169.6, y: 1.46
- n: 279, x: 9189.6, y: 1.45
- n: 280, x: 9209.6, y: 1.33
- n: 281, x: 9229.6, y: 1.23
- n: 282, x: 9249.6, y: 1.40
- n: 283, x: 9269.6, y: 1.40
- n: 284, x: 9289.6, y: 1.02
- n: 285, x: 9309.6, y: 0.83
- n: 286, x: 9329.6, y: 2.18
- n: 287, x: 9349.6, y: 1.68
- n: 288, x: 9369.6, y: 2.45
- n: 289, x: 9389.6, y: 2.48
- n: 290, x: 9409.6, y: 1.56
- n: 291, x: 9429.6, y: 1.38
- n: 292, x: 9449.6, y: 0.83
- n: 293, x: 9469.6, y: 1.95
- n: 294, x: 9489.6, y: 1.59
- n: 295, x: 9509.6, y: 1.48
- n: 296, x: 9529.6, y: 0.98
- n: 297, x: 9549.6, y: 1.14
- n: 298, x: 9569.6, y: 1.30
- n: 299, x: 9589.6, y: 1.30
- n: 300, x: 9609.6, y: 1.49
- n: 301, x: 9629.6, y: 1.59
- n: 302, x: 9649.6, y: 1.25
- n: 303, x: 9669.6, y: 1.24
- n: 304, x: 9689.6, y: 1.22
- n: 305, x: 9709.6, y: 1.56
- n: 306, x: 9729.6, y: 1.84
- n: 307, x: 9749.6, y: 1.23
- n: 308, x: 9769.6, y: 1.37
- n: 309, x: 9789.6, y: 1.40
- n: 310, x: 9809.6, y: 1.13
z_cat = 0.07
